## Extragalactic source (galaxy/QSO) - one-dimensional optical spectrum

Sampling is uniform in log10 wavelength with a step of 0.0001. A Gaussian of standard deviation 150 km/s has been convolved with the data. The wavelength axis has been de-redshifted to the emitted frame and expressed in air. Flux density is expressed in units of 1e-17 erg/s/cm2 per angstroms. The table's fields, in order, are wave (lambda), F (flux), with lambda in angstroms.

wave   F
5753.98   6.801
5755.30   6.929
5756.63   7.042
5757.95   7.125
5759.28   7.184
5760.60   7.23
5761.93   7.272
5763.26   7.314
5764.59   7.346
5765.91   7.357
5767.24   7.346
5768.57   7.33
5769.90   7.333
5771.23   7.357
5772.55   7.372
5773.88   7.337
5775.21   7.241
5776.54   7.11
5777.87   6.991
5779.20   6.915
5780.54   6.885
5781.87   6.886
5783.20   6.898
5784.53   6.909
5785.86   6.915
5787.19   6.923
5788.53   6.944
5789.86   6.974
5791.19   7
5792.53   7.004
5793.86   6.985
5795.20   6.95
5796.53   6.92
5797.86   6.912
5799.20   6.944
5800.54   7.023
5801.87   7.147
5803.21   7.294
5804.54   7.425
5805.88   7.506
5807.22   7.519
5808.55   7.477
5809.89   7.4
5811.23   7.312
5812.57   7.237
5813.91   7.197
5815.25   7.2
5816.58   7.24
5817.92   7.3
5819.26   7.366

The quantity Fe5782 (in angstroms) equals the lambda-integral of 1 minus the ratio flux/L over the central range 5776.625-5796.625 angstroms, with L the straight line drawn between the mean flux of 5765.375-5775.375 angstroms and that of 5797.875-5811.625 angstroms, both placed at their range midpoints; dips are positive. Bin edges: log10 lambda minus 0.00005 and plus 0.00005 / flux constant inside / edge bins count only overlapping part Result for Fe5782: 1.0 angstroms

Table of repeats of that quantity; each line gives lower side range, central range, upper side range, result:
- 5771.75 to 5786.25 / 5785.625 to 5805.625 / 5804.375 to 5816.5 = 0.5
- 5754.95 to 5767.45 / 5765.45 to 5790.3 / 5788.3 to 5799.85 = -0.1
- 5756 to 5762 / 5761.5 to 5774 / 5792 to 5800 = -0.4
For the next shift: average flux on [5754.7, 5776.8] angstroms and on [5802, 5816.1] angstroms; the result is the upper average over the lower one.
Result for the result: 1.01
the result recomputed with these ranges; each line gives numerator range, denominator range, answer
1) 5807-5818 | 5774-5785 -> 1.05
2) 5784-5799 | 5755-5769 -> 0.96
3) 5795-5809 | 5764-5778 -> 0.99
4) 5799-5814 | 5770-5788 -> 1.03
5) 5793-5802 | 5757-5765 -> 0.96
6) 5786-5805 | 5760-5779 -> 0.97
